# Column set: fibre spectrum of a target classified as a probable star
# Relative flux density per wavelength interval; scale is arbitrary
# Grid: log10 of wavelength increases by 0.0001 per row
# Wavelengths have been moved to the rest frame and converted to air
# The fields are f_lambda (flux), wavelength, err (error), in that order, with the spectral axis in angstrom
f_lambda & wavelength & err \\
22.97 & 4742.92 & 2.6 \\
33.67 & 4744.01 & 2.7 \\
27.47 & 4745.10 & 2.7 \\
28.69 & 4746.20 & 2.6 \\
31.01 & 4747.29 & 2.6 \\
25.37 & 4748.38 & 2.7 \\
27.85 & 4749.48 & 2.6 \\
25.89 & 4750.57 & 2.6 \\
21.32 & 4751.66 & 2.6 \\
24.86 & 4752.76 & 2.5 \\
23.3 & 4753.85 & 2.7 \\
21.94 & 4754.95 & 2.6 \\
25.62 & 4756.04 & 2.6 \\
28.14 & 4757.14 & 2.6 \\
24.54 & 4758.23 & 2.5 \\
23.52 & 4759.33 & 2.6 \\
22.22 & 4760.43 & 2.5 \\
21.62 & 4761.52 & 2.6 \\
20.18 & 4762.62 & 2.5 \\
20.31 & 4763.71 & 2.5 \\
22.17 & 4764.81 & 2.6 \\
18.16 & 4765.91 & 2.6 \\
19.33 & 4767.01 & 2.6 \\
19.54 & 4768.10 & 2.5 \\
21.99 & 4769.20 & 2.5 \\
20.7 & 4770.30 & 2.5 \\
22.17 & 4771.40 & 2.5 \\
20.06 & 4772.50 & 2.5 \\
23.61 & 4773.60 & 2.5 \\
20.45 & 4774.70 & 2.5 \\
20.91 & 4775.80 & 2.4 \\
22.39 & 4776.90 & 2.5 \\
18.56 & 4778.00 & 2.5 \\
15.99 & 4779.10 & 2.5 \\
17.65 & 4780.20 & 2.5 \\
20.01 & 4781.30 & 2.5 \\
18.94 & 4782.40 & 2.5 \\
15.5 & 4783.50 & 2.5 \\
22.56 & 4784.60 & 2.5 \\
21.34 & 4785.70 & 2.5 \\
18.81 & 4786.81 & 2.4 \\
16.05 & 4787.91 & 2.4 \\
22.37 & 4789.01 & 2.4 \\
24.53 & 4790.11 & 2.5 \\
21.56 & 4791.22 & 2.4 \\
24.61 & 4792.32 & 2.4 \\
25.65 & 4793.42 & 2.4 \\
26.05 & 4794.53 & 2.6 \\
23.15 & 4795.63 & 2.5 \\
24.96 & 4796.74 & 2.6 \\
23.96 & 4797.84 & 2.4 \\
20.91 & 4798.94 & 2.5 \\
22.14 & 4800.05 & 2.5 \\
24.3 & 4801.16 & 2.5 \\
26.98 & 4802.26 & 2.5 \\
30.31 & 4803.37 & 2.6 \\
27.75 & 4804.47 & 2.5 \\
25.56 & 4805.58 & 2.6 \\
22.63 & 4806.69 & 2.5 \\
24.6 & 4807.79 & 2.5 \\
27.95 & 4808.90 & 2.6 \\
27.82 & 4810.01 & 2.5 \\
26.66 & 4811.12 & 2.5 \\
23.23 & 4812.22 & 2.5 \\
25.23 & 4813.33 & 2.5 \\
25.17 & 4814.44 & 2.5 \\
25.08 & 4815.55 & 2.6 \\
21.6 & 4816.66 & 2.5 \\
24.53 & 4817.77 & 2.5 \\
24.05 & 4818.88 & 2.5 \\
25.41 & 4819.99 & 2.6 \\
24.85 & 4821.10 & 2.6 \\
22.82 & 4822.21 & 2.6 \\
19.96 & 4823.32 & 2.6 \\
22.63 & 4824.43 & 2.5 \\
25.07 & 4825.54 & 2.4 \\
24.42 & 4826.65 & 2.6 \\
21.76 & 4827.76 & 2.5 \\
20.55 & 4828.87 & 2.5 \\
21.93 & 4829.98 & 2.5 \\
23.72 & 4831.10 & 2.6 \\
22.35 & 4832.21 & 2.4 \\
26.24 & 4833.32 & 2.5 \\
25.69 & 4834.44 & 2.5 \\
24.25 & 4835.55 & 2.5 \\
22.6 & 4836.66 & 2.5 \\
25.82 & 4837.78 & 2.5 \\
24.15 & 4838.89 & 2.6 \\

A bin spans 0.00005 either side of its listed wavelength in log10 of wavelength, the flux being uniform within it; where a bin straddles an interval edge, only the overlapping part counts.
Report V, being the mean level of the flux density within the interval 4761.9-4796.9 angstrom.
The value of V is 20.9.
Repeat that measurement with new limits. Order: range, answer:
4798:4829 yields 24.5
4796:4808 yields 24.9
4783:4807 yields 23.3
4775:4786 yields 19.4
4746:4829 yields 23.1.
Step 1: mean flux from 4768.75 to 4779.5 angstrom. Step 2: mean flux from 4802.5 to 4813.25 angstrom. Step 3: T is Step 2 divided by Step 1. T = 1.27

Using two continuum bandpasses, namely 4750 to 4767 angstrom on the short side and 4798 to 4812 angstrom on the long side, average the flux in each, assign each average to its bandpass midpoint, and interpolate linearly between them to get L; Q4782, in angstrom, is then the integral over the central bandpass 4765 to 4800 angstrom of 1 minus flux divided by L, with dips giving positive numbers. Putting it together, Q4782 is 4.6 angstrom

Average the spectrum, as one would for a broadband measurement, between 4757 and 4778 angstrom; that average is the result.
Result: 21.5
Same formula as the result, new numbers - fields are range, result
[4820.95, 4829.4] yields 22.7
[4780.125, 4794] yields 20.9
